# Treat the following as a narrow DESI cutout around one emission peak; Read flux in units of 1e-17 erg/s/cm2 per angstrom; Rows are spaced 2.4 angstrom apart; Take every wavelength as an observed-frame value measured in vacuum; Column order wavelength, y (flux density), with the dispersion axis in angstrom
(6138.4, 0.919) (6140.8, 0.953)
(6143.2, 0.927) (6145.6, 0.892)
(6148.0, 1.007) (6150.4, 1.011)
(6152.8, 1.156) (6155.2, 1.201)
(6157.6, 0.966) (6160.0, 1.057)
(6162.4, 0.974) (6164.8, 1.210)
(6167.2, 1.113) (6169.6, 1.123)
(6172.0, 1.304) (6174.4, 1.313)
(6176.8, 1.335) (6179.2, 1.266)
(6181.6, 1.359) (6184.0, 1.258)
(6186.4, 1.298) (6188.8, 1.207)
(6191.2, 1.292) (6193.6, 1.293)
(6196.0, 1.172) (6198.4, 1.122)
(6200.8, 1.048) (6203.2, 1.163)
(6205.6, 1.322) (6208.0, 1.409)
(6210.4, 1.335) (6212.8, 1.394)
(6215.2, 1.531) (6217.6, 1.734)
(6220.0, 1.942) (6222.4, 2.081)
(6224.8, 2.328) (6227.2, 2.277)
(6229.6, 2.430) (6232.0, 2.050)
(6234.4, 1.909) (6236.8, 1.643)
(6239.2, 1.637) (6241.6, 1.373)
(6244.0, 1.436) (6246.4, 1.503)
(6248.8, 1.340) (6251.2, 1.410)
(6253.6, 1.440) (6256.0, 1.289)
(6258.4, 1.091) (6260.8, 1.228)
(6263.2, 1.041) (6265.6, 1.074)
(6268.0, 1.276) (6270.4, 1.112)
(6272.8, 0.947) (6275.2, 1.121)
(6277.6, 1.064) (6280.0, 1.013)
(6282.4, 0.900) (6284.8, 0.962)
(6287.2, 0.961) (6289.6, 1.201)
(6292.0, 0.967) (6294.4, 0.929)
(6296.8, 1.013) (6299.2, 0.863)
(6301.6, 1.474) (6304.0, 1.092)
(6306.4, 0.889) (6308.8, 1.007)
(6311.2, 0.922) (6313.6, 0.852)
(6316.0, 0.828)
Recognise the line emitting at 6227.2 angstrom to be C III]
